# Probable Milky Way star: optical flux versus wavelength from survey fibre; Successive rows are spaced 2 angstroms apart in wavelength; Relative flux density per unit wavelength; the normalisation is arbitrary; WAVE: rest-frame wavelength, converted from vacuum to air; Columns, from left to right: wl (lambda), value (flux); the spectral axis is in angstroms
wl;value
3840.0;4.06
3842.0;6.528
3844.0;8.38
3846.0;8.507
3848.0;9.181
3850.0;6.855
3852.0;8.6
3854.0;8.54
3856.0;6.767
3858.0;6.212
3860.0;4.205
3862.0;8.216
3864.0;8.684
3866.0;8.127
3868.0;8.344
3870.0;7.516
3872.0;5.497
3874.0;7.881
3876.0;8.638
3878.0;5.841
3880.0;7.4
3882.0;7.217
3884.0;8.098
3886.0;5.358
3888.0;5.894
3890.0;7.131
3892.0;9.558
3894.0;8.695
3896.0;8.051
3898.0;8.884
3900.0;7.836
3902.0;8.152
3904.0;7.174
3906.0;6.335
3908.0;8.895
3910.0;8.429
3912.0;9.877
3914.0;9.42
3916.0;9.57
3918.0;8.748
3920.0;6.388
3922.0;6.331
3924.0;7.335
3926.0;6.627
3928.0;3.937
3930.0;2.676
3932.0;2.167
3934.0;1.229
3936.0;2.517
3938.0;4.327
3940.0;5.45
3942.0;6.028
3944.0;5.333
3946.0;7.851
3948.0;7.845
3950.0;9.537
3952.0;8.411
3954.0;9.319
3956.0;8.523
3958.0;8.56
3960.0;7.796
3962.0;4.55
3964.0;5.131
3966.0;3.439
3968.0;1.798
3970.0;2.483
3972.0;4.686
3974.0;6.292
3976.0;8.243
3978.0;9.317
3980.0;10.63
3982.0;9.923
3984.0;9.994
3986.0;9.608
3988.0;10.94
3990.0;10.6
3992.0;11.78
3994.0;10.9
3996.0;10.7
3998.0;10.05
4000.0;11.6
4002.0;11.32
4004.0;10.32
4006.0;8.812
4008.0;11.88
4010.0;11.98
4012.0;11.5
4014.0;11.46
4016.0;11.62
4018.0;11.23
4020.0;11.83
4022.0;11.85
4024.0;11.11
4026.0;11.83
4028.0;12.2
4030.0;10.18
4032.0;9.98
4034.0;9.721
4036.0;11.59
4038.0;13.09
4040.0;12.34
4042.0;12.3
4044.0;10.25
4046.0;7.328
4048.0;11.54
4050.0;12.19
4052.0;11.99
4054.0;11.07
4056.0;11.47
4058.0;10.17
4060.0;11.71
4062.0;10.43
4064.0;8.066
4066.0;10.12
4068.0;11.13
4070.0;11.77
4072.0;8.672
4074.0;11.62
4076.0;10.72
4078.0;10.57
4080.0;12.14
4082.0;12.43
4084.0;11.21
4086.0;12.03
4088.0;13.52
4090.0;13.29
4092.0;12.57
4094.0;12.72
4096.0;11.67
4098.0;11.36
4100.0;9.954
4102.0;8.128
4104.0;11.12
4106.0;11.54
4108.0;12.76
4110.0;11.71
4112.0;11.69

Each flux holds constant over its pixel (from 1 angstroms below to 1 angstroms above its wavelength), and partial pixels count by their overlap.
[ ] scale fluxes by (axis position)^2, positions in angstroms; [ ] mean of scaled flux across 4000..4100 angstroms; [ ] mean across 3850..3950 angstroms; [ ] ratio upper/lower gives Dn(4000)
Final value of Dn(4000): 1.75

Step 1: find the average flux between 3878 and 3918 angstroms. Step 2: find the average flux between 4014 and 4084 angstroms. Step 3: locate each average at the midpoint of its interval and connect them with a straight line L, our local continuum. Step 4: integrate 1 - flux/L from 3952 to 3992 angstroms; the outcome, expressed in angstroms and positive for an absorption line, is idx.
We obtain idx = 8.1 angstroms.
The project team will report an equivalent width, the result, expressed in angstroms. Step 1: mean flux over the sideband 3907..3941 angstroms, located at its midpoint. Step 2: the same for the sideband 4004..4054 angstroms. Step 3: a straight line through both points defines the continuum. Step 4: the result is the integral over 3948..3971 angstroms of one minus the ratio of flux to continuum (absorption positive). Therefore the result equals 3.9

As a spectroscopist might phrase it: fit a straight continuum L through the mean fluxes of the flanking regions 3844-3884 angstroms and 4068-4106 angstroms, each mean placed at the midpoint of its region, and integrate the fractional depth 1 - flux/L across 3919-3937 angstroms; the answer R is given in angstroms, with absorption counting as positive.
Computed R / 8.88 angstroms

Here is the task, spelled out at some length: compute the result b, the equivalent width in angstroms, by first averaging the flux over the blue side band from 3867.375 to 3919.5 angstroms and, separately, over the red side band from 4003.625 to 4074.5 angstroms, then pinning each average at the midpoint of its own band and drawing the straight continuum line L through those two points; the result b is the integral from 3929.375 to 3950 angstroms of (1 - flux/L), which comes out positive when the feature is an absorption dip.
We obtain 9.5 angstroms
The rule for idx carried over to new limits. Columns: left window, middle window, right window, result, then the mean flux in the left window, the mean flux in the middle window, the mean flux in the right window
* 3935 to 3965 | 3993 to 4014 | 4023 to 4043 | -2.5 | 6.75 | 10.9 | 11.4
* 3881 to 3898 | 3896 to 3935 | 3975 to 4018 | 6.4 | 7.58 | 6.87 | 10.6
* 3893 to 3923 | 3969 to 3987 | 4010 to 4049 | 3.7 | 8.19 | 7.91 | 11.2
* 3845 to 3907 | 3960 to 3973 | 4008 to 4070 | 7.5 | 7.53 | 4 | 11.1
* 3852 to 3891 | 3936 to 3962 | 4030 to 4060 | 5.3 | 7.17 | 7.12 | 11.1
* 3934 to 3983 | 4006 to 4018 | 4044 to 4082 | -3.8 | 6.47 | 11.4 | 10.7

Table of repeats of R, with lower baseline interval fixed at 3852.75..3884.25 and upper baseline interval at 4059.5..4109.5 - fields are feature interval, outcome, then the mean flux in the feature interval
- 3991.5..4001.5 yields -1.4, 11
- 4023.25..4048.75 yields -1.6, 11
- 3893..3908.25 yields -0.1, 7.96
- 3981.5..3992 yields -1.0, 10.4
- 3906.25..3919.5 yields -1.3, 8.89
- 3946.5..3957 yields 0.2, 8.69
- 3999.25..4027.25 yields -3.8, 11.3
